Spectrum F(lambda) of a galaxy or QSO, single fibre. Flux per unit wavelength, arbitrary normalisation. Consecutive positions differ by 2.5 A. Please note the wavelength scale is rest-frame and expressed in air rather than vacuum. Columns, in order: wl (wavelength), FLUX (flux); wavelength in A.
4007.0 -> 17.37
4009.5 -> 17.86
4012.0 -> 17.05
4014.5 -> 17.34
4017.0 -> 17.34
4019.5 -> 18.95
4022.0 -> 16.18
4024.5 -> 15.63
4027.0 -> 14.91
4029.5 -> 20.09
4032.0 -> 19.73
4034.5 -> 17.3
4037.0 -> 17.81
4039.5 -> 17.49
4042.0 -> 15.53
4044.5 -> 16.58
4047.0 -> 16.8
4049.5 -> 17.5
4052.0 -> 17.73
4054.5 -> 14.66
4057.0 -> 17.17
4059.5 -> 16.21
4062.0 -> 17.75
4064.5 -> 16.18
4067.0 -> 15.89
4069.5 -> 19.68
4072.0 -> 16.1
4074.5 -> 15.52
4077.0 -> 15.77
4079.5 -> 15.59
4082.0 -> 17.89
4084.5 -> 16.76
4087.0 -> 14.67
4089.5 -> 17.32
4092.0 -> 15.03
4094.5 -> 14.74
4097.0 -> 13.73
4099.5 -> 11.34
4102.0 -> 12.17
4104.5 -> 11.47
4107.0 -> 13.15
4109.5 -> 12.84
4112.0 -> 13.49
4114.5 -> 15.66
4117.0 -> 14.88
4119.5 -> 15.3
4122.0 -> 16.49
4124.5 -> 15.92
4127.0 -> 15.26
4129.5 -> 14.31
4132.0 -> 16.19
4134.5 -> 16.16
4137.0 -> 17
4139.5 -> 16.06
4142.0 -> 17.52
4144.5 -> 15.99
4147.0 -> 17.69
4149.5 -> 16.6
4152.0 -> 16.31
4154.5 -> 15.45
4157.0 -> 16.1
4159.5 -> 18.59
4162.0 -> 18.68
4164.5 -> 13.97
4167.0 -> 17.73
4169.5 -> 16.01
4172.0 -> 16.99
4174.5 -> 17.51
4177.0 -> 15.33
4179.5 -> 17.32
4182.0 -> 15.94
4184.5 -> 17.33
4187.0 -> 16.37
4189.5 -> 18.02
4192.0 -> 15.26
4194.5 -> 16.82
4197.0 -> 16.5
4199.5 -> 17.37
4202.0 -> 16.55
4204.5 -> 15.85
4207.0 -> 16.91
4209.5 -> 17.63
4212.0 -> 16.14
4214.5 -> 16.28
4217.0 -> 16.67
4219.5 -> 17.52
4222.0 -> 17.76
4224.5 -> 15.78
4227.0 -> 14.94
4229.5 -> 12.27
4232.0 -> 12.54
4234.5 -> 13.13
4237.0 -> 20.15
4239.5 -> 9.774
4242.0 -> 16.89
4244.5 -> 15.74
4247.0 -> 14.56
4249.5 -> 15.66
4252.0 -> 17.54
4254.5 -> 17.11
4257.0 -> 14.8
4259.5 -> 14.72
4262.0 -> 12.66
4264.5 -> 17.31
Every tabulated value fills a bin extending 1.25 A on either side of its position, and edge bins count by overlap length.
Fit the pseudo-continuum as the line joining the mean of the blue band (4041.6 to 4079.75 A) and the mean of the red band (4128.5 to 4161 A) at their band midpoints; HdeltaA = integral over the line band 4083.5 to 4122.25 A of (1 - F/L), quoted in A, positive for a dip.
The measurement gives 5.4 A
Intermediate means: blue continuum 16.6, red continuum 16.5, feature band 14.2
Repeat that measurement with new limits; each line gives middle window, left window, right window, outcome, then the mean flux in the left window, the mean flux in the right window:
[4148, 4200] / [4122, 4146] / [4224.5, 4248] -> -4.0 A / 16.1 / 14.5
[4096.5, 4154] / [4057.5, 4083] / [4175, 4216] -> 5.5 A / 16.7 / 16.6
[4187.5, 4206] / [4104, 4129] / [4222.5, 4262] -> -2.2 A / 14.5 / 15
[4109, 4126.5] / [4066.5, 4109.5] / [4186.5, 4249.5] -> 0.2 A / 15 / 15.9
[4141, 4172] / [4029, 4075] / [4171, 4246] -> -0.5 A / 17.1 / 16.1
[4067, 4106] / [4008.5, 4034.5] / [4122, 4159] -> 3.8 A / 17.5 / 16.2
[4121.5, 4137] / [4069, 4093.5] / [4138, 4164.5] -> 0.8 A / 16.3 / 16.8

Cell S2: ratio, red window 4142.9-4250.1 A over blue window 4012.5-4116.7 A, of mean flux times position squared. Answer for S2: 1.08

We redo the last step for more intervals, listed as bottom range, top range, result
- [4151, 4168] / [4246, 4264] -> 0.97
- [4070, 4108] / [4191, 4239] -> 1.15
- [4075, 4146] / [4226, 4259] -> 1.06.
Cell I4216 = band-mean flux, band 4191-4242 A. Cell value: 15.8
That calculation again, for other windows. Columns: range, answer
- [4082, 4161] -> 15.3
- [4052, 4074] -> 16.7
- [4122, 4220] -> 16.6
